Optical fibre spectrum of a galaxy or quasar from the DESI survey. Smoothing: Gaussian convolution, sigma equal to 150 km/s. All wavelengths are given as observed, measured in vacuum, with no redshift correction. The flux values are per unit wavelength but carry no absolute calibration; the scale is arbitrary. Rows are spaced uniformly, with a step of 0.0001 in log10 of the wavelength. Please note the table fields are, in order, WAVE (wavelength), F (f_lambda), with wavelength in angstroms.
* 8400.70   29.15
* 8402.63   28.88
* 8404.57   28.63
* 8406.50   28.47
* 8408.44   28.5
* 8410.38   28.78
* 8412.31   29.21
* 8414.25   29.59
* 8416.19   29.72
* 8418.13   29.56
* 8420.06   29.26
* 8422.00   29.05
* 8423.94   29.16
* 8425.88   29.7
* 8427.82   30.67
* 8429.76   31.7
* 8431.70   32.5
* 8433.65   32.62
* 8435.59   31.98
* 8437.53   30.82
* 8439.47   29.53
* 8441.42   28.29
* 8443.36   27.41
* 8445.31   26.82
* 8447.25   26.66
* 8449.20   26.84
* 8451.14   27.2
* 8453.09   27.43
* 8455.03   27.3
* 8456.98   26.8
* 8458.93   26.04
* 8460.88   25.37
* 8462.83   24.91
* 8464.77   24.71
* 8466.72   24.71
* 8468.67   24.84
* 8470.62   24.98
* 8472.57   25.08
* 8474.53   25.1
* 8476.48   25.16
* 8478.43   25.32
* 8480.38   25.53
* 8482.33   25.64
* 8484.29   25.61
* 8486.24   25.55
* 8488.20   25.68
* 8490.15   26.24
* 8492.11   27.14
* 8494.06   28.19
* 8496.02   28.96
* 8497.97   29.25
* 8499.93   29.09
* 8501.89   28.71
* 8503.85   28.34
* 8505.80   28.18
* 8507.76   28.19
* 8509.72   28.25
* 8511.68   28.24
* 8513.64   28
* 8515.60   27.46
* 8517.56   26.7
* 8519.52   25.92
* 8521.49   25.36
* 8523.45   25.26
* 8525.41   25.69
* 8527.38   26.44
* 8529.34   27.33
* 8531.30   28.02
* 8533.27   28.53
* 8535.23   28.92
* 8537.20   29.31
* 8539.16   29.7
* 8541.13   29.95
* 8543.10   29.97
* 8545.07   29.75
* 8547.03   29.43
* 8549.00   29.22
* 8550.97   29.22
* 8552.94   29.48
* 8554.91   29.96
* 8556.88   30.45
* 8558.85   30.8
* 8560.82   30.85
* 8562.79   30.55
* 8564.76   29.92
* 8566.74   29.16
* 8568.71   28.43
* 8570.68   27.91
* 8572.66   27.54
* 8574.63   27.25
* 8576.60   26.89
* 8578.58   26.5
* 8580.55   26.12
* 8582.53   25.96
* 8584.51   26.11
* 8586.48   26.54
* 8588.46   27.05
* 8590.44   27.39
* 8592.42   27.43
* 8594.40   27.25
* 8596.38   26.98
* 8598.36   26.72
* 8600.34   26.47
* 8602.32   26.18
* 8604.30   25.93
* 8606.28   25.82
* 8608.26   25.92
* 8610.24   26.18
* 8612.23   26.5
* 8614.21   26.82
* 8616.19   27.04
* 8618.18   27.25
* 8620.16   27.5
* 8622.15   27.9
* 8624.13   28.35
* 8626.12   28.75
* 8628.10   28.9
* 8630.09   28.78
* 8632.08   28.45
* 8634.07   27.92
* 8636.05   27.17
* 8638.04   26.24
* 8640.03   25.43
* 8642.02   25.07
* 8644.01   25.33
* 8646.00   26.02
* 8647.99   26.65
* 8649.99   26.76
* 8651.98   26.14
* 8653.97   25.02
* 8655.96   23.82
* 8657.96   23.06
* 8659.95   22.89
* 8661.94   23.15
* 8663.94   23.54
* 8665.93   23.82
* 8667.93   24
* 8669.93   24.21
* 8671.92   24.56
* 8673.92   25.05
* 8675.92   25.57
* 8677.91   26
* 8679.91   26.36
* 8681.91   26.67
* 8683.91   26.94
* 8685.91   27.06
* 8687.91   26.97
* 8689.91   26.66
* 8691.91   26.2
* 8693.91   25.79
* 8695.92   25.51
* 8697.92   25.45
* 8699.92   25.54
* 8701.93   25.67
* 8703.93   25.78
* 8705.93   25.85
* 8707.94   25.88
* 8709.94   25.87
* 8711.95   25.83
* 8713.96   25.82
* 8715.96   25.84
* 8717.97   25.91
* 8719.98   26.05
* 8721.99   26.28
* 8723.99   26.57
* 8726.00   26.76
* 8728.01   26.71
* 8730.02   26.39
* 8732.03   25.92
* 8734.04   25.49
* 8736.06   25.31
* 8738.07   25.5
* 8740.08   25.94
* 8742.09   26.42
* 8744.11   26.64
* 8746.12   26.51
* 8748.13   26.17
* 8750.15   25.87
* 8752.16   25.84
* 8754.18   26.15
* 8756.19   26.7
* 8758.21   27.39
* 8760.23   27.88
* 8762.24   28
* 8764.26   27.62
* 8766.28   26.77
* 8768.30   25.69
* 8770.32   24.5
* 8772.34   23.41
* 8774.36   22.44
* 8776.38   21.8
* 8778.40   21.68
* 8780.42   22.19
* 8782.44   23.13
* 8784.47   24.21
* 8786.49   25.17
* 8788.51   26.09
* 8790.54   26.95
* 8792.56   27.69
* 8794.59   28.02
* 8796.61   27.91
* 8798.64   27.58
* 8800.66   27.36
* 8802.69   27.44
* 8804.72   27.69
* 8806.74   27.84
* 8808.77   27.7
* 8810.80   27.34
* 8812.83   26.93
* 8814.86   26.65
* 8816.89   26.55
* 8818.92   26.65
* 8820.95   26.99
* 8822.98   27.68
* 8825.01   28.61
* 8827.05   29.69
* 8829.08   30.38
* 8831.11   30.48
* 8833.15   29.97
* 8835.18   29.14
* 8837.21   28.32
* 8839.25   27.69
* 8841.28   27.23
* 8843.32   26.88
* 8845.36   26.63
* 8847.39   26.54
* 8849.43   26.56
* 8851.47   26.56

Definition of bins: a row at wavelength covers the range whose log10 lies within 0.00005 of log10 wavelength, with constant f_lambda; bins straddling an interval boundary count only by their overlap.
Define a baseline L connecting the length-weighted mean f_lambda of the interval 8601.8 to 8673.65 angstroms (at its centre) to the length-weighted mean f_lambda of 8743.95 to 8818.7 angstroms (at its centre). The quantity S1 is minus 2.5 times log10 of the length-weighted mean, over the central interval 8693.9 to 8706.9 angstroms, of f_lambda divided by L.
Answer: 0.02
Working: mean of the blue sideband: 26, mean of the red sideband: 26.1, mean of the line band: 25.6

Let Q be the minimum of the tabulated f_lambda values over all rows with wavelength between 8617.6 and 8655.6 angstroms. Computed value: 25.02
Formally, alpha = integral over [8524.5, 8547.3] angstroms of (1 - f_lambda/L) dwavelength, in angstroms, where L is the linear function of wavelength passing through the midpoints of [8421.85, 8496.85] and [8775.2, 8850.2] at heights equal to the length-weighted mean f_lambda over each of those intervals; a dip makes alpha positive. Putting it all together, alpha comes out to -1.1 angstroms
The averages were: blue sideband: 27.3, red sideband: 27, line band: 28.6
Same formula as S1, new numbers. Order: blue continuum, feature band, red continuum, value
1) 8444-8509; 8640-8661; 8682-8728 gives 0.05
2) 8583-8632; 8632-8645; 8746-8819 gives 0.02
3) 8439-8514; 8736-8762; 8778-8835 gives 0.03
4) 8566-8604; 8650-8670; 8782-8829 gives 0.13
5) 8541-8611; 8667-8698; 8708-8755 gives 0.03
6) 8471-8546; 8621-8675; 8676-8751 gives 0.03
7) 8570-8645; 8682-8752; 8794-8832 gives 0.05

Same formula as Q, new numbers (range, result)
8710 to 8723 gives 25.82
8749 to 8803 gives 21.68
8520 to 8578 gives 25.26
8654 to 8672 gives 22.89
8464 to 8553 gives 24.71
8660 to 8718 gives 23.15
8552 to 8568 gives 29.16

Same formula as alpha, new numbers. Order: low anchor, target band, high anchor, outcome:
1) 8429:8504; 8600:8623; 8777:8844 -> 0.5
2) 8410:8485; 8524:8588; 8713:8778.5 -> -3.3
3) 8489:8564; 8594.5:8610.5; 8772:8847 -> 1.0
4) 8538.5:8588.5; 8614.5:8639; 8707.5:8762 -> -0.1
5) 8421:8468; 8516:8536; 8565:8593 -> 0.6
